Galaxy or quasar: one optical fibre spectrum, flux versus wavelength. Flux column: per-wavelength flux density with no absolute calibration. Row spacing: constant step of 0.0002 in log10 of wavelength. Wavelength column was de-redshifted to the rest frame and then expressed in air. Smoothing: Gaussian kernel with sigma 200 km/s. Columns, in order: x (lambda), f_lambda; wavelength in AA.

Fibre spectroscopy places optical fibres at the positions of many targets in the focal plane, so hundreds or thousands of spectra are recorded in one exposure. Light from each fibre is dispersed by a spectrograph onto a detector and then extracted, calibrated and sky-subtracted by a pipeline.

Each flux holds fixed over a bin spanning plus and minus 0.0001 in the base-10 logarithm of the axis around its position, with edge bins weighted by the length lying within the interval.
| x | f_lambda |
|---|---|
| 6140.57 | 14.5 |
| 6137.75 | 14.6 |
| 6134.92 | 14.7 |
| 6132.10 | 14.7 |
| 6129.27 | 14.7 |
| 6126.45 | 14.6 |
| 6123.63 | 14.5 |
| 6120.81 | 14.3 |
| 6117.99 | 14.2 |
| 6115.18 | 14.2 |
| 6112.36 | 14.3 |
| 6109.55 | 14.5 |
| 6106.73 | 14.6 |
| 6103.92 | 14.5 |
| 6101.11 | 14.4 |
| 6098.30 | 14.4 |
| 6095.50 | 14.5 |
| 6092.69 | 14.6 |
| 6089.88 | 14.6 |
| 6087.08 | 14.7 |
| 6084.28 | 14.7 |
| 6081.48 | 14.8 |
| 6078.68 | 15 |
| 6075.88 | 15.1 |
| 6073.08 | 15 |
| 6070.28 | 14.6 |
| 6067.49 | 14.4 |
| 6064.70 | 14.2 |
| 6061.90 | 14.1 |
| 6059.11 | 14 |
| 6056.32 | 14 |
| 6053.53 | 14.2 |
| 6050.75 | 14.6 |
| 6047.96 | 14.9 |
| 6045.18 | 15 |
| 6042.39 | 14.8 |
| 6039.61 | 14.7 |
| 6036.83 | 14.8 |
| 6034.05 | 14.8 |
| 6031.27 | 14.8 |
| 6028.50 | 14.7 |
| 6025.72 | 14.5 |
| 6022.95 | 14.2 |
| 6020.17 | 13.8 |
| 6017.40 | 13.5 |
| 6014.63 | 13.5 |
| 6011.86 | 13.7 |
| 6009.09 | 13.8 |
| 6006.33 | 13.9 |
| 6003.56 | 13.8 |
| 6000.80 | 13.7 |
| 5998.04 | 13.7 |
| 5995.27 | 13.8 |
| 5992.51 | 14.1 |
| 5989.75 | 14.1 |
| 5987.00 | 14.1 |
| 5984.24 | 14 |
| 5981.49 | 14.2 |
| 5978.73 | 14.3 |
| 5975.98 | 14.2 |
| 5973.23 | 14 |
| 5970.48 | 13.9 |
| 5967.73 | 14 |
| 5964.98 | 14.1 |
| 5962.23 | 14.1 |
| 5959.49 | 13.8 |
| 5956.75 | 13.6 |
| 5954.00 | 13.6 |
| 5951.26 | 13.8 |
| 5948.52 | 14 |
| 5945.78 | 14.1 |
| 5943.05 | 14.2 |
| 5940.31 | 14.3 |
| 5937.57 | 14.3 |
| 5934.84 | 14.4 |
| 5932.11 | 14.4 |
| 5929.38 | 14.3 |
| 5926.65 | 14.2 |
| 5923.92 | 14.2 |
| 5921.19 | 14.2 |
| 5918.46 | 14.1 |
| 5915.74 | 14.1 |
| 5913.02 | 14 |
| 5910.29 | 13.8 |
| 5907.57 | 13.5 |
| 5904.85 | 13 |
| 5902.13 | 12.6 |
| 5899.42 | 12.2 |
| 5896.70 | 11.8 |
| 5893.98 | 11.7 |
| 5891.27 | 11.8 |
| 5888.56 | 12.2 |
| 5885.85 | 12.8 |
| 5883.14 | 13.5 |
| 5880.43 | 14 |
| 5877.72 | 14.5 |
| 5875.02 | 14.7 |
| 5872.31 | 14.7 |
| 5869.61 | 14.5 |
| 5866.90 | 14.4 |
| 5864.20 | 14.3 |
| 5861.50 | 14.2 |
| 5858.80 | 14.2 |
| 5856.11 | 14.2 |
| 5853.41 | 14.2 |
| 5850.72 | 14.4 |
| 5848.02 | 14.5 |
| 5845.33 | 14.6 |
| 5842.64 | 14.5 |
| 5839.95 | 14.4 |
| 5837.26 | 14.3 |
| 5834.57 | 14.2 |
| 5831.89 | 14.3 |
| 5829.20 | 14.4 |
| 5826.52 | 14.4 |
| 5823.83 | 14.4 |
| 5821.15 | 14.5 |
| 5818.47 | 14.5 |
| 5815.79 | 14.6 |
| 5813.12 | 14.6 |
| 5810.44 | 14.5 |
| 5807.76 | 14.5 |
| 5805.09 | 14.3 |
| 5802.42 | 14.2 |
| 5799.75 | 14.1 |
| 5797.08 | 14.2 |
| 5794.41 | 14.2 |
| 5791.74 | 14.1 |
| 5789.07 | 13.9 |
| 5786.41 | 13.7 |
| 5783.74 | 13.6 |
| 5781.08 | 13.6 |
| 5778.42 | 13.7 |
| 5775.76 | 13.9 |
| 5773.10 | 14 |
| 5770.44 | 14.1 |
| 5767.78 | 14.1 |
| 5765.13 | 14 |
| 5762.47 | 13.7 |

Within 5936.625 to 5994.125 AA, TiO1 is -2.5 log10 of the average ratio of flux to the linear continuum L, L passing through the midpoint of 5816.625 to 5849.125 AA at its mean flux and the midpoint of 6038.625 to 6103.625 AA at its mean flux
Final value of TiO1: 0.04 mag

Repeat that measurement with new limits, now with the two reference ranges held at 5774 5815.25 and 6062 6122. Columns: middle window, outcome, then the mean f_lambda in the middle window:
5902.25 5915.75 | 0.06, 13.5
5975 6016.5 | 0.04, 13.9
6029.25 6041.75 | -0.02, 14.8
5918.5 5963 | 0.02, 14.1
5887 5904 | 0.18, 12.1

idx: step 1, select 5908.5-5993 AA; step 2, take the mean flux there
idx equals 14.1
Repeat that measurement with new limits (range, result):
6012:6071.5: 14.4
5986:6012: 13.9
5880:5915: 12.8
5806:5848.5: 14.4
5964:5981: 14.1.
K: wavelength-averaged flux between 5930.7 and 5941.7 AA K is 14.3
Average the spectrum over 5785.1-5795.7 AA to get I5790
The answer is 14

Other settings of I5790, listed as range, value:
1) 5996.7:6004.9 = 13.7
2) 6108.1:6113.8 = 14.4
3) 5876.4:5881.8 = 14.2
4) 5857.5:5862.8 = 14.2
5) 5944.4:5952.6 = 14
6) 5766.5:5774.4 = 14.1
